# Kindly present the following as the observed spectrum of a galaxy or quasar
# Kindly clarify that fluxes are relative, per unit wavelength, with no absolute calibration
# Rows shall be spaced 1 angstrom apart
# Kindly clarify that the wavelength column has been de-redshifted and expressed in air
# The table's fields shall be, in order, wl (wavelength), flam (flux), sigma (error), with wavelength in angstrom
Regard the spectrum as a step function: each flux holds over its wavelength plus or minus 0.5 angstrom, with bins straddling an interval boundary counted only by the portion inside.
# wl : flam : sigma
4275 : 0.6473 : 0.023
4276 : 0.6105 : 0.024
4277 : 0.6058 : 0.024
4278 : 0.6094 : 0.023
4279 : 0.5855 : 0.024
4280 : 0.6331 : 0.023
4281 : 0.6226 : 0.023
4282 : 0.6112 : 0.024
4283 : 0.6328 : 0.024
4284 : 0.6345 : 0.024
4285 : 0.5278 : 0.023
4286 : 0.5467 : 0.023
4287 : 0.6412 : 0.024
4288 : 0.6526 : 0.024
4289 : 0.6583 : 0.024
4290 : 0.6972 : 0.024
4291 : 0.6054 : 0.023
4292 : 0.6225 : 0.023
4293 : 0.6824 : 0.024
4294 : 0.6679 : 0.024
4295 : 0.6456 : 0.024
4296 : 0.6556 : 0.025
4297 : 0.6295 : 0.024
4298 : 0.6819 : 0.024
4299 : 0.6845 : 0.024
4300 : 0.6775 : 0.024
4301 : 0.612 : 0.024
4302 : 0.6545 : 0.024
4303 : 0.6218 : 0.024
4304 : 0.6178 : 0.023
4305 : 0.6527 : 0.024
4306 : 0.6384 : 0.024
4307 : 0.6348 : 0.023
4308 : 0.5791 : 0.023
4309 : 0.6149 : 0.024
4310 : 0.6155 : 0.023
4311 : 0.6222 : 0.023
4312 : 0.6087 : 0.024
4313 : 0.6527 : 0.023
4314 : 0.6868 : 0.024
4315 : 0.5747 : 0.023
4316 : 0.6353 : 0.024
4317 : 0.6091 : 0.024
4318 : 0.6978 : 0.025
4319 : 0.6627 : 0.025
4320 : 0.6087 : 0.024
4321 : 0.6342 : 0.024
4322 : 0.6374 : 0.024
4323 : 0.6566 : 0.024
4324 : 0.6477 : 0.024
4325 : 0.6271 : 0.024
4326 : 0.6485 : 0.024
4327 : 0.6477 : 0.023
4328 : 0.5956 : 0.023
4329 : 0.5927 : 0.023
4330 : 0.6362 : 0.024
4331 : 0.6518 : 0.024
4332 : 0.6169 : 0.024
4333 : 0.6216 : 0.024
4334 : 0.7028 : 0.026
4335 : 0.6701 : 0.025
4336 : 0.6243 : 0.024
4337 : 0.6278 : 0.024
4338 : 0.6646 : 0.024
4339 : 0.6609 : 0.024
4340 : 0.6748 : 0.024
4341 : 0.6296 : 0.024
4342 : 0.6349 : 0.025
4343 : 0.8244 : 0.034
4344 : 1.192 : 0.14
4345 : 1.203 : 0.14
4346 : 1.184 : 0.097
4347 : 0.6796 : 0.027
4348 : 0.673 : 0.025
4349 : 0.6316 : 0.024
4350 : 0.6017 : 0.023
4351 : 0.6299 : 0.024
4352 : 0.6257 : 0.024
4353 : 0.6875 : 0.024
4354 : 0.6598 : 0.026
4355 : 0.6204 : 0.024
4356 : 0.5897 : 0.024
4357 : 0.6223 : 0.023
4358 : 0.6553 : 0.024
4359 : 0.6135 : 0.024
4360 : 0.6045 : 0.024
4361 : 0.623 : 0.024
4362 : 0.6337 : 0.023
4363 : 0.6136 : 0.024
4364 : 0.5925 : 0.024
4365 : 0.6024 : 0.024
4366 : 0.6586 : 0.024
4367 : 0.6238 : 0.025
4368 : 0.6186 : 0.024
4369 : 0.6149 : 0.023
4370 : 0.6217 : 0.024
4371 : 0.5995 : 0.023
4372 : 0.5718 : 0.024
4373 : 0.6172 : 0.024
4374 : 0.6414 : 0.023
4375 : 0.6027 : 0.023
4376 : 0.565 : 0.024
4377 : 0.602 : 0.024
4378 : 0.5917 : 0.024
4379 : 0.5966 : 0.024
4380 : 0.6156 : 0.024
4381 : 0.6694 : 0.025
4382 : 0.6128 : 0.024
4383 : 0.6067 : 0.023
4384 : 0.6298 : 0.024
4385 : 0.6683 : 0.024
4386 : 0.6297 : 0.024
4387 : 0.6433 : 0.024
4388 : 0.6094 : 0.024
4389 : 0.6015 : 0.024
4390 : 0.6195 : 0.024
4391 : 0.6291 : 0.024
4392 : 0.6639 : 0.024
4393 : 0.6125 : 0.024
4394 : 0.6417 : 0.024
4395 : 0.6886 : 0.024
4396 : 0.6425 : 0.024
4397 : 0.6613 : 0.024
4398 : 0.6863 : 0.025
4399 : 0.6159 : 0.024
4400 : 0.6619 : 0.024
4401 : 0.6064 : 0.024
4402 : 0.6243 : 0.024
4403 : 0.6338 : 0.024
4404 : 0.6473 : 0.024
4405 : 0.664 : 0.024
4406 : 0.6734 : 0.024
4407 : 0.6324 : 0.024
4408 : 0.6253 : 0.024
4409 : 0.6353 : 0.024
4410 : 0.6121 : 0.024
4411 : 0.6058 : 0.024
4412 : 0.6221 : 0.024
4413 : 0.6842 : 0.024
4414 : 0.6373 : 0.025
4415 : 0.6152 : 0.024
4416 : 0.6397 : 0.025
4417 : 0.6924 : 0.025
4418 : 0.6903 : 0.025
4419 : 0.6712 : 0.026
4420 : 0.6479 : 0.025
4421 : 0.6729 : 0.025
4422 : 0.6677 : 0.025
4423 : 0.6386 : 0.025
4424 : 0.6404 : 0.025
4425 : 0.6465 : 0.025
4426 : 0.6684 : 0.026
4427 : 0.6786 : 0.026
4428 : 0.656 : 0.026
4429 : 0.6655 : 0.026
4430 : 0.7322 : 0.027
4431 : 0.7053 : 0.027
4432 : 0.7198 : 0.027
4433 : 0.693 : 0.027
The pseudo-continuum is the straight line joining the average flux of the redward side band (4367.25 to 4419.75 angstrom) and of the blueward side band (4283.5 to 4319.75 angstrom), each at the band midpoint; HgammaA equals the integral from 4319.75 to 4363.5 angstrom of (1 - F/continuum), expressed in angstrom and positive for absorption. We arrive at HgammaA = -3.1 angstrom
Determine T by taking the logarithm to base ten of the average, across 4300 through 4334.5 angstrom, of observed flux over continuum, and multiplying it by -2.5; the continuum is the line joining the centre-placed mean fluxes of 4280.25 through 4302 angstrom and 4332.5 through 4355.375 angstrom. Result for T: 0.08 mag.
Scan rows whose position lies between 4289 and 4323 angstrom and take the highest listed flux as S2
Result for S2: 0.6978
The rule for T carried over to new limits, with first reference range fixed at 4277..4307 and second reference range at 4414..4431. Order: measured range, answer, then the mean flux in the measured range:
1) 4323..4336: 0.01 mag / 0.638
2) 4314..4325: 0.00 mag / 0.638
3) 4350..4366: 0.04 mag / 0.625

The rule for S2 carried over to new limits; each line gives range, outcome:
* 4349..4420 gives 0.6924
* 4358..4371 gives 0.6586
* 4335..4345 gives 1.203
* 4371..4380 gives 0.6414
